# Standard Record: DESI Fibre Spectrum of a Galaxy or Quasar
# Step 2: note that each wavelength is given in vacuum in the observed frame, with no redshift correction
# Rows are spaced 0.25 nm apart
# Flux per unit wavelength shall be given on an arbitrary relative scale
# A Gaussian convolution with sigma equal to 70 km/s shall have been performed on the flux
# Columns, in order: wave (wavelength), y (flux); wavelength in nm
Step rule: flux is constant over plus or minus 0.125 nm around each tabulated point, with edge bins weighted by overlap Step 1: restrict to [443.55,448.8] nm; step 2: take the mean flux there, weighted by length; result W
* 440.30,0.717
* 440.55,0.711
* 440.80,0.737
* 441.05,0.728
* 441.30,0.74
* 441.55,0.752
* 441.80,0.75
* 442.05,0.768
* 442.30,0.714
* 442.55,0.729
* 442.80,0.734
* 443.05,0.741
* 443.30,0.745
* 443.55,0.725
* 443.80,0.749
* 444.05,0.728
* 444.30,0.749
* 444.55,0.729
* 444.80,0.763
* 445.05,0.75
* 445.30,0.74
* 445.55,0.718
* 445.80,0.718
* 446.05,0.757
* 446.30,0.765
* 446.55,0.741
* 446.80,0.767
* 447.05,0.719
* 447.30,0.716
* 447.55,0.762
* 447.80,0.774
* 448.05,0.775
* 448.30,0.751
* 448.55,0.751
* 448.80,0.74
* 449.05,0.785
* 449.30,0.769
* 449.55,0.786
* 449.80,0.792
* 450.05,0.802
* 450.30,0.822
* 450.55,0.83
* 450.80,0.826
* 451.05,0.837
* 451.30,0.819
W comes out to 0.745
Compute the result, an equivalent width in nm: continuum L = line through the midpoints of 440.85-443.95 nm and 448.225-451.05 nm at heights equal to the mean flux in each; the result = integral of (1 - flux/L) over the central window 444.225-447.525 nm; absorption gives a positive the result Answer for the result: 0.10 nm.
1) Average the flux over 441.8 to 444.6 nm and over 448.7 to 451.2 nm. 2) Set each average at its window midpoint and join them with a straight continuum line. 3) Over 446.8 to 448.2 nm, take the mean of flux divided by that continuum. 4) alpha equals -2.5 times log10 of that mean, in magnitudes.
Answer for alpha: 0.04 mag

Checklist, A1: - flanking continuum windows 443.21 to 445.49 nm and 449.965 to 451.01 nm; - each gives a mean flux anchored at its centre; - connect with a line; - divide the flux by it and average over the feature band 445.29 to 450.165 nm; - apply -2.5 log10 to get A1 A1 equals 0.04 mag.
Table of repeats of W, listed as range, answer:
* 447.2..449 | 0.755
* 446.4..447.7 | 0.742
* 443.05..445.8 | 0.739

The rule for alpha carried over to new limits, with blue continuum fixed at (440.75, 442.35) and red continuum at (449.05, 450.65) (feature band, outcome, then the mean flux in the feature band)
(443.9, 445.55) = 0.033 mag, 0.741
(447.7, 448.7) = 0.036 mag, 0.762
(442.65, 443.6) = 0.024 mag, 0.737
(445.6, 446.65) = 0.043 mag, 0.743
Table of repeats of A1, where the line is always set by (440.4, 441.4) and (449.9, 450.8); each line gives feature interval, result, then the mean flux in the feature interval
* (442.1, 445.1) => 0.02 mag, 0.738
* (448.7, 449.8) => 0.05 mag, 0.773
